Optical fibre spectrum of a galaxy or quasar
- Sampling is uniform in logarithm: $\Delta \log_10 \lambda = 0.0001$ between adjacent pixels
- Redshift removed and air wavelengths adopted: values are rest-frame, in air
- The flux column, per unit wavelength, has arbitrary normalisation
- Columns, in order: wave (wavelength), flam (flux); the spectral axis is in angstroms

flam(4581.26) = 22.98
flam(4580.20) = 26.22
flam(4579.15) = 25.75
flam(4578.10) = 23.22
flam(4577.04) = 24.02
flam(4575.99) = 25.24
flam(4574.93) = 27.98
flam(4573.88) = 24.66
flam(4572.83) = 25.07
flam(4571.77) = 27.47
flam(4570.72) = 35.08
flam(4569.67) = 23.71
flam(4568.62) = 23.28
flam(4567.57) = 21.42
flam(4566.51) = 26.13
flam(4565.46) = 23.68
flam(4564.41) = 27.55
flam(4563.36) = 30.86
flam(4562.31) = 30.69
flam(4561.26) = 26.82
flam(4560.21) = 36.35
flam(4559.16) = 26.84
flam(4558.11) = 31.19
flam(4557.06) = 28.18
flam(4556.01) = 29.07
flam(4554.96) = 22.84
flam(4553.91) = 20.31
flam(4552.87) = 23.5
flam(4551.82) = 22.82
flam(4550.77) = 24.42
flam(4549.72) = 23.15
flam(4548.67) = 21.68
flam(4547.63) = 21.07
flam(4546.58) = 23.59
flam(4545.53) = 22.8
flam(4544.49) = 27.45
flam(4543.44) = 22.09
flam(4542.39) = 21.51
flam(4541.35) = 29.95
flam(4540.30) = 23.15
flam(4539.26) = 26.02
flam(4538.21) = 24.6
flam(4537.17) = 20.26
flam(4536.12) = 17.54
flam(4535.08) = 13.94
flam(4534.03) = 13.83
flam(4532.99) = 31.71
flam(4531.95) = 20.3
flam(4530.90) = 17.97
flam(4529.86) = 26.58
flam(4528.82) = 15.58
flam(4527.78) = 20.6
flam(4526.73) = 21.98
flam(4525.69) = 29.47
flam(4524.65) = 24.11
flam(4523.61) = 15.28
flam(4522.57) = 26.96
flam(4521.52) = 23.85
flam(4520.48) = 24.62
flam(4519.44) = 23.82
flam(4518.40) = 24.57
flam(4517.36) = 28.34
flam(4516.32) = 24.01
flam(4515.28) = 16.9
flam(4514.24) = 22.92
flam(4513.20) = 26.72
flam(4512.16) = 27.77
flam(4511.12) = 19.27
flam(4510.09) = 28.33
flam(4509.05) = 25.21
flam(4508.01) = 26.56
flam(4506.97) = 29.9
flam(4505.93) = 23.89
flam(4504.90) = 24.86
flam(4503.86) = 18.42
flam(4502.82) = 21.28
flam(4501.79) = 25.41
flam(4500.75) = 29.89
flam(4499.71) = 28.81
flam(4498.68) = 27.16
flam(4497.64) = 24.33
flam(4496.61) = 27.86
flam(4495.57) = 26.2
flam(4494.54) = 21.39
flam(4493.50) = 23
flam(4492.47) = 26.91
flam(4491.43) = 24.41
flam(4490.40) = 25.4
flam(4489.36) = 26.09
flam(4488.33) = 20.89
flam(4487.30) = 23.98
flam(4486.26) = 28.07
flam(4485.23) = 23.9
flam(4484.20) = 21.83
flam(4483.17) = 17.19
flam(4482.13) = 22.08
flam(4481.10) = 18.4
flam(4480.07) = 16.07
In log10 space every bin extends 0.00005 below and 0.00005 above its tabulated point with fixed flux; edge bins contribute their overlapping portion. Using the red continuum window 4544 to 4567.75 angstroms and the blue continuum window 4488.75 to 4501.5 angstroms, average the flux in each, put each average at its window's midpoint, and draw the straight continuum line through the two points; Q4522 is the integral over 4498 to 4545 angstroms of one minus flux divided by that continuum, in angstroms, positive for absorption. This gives 4.06 angstroms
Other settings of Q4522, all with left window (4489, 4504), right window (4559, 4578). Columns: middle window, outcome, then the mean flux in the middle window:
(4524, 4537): 2.5 angstroms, 21.1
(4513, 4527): 1.1 angstroms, 23.8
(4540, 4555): 1.7 angstroms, 23.4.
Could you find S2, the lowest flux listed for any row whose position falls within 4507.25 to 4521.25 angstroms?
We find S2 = 16.9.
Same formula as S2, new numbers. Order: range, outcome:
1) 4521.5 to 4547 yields 13.83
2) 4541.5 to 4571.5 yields 20.31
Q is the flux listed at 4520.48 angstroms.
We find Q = 24.62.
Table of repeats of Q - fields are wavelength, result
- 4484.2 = 21.83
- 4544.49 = 27.45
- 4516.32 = 24.01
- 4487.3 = 23.98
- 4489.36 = 26.09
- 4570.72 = 35.08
